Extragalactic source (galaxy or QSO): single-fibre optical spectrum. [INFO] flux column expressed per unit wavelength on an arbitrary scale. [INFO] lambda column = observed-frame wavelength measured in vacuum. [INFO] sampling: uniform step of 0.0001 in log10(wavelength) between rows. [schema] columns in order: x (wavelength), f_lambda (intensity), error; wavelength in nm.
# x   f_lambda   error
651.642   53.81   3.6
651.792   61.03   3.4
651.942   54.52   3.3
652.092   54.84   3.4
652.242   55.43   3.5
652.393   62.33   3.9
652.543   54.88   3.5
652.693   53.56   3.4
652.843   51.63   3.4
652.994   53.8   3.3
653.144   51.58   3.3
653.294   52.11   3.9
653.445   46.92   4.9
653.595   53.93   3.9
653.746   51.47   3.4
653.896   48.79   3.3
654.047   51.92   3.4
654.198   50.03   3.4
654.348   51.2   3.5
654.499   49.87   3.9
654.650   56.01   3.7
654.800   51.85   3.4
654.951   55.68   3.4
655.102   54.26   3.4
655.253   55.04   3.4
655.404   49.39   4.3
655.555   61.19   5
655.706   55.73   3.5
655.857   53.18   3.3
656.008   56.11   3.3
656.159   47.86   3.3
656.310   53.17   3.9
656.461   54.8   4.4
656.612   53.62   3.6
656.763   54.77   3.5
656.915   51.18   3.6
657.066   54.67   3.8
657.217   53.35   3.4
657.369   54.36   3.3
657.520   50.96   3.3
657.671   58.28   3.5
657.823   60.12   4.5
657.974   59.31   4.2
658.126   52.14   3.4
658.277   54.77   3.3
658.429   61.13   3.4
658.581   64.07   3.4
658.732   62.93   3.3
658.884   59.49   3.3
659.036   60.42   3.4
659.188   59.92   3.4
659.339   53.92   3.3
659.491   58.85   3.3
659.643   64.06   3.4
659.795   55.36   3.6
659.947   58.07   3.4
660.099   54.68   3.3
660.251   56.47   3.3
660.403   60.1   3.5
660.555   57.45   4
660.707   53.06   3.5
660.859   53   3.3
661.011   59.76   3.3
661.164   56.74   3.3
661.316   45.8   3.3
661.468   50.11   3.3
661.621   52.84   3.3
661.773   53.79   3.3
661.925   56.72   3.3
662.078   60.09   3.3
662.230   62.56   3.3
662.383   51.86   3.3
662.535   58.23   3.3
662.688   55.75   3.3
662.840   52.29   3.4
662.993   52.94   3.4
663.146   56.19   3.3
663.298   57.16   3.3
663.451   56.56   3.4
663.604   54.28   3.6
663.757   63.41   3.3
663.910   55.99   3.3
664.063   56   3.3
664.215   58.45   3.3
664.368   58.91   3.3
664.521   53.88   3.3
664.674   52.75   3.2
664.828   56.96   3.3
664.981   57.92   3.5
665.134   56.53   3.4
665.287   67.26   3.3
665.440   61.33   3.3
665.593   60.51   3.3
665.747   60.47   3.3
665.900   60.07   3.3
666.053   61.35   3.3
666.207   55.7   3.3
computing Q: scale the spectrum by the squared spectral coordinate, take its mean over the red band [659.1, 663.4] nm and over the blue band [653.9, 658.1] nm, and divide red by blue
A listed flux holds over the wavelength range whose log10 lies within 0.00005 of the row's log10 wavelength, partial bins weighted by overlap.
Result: 1.1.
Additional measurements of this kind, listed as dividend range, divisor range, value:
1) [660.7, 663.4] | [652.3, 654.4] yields 1.08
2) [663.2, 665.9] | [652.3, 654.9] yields 1.15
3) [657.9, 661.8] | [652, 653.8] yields 1.08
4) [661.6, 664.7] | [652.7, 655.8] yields 1.10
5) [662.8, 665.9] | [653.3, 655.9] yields 1.13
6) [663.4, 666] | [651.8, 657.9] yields 1.12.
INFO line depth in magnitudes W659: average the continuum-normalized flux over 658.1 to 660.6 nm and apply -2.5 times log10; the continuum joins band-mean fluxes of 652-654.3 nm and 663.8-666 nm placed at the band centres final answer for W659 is -0.05 mag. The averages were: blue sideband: 52.9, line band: 58.6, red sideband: 58.5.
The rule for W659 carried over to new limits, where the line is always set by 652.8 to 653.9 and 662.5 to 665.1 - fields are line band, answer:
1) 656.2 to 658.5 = -0.03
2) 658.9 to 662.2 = -0.03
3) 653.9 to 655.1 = -0.01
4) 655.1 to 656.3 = -0.03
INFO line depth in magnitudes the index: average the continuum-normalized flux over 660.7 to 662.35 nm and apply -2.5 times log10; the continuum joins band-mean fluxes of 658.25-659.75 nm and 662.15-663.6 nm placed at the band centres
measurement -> 0.05 mag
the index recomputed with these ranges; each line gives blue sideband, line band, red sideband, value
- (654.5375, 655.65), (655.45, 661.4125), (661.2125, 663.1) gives -0.03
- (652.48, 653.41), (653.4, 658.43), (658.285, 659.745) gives 0.05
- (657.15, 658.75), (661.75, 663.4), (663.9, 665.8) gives 0.03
